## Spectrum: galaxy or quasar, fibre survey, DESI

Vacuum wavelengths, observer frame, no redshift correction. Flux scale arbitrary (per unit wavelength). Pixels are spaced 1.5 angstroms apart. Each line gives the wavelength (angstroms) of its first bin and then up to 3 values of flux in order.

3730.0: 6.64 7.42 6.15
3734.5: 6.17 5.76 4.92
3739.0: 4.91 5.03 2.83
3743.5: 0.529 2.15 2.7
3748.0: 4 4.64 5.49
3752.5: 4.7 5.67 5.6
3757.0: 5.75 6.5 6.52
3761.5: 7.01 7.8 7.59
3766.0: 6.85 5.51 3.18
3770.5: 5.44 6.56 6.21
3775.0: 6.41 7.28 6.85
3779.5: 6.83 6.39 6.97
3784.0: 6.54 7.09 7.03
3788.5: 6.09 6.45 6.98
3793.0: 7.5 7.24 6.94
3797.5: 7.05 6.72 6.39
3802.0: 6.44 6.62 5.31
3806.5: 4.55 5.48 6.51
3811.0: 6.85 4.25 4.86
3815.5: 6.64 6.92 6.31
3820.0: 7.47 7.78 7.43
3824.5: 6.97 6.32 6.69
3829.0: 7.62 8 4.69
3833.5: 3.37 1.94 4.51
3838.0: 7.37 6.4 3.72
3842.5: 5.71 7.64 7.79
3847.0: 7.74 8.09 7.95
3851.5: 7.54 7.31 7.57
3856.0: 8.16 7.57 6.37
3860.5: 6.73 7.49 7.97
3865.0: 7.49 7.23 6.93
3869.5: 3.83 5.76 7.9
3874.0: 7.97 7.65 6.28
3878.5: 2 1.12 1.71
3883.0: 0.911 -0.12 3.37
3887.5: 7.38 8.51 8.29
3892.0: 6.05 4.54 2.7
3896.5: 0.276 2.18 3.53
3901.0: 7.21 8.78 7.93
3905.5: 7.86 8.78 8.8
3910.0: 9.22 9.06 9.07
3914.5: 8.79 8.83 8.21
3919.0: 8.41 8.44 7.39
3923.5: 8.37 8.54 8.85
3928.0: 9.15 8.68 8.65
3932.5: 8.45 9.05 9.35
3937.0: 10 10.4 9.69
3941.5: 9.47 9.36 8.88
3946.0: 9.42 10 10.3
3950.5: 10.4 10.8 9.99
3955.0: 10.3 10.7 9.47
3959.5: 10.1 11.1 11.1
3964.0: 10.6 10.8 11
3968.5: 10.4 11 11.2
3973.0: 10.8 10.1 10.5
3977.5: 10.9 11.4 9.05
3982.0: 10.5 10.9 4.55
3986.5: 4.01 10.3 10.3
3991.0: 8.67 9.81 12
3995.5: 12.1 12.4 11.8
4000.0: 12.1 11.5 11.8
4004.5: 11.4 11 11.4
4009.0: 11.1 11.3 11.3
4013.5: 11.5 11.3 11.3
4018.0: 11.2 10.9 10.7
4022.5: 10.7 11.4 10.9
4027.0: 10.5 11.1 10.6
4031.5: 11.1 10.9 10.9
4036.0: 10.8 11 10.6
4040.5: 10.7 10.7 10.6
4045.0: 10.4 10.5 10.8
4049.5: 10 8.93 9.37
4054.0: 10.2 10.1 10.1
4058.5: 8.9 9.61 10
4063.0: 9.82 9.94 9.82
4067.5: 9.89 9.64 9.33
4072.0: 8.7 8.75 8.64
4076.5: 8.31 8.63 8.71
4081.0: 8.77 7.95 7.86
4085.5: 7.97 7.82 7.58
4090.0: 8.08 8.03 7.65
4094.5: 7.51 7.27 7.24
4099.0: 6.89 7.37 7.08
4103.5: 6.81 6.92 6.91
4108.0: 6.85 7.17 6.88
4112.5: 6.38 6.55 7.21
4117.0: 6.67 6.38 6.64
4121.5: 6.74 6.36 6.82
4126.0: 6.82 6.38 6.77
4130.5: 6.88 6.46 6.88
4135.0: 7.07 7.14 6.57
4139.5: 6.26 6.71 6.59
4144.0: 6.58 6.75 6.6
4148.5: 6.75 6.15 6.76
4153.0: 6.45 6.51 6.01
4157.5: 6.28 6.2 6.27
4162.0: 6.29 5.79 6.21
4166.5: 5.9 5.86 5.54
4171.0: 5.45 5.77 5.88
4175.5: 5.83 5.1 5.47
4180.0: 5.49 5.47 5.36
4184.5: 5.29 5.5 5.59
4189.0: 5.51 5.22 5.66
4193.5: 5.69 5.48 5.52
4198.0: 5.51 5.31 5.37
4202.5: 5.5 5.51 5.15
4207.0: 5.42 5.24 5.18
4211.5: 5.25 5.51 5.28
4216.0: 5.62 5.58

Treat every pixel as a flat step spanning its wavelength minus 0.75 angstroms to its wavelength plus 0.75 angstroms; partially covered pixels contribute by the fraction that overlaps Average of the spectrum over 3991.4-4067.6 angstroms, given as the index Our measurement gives 10.8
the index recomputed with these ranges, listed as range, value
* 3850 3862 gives 7.37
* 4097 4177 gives 6.52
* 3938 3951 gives 9.74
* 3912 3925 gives 8.46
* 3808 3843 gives 6.01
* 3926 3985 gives 10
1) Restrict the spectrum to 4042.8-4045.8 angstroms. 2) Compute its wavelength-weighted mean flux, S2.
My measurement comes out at 10.5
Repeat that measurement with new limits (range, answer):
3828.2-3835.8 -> 5.13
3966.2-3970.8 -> 10.8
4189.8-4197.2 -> 5.52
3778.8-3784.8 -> 6.68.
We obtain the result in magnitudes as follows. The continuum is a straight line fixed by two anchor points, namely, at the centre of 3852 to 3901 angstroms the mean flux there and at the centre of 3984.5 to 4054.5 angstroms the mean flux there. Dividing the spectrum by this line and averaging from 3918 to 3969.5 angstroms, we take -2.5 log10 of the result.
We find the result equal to -0.217 mag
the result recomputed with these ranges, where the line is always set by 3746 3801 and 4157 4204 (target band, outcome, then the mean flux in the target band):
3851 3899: 0.11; 5.5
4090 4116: -0.23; 7.13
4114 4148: -0.17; 6.69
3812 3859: -0.07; 6.54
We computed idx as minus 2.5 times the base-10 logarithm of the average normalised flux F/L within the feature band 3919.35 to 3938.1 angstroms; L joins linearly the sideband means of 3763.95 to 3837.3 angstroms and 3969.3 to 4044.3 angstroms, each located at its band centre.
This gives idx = 0.03 mag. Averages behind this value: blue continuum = 6.28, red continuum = 10.7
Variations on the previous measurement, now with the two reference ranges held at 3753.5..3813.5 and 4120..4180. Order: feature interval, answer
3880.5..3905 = 0.357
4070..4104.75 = -0.244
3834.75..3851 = -0.009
